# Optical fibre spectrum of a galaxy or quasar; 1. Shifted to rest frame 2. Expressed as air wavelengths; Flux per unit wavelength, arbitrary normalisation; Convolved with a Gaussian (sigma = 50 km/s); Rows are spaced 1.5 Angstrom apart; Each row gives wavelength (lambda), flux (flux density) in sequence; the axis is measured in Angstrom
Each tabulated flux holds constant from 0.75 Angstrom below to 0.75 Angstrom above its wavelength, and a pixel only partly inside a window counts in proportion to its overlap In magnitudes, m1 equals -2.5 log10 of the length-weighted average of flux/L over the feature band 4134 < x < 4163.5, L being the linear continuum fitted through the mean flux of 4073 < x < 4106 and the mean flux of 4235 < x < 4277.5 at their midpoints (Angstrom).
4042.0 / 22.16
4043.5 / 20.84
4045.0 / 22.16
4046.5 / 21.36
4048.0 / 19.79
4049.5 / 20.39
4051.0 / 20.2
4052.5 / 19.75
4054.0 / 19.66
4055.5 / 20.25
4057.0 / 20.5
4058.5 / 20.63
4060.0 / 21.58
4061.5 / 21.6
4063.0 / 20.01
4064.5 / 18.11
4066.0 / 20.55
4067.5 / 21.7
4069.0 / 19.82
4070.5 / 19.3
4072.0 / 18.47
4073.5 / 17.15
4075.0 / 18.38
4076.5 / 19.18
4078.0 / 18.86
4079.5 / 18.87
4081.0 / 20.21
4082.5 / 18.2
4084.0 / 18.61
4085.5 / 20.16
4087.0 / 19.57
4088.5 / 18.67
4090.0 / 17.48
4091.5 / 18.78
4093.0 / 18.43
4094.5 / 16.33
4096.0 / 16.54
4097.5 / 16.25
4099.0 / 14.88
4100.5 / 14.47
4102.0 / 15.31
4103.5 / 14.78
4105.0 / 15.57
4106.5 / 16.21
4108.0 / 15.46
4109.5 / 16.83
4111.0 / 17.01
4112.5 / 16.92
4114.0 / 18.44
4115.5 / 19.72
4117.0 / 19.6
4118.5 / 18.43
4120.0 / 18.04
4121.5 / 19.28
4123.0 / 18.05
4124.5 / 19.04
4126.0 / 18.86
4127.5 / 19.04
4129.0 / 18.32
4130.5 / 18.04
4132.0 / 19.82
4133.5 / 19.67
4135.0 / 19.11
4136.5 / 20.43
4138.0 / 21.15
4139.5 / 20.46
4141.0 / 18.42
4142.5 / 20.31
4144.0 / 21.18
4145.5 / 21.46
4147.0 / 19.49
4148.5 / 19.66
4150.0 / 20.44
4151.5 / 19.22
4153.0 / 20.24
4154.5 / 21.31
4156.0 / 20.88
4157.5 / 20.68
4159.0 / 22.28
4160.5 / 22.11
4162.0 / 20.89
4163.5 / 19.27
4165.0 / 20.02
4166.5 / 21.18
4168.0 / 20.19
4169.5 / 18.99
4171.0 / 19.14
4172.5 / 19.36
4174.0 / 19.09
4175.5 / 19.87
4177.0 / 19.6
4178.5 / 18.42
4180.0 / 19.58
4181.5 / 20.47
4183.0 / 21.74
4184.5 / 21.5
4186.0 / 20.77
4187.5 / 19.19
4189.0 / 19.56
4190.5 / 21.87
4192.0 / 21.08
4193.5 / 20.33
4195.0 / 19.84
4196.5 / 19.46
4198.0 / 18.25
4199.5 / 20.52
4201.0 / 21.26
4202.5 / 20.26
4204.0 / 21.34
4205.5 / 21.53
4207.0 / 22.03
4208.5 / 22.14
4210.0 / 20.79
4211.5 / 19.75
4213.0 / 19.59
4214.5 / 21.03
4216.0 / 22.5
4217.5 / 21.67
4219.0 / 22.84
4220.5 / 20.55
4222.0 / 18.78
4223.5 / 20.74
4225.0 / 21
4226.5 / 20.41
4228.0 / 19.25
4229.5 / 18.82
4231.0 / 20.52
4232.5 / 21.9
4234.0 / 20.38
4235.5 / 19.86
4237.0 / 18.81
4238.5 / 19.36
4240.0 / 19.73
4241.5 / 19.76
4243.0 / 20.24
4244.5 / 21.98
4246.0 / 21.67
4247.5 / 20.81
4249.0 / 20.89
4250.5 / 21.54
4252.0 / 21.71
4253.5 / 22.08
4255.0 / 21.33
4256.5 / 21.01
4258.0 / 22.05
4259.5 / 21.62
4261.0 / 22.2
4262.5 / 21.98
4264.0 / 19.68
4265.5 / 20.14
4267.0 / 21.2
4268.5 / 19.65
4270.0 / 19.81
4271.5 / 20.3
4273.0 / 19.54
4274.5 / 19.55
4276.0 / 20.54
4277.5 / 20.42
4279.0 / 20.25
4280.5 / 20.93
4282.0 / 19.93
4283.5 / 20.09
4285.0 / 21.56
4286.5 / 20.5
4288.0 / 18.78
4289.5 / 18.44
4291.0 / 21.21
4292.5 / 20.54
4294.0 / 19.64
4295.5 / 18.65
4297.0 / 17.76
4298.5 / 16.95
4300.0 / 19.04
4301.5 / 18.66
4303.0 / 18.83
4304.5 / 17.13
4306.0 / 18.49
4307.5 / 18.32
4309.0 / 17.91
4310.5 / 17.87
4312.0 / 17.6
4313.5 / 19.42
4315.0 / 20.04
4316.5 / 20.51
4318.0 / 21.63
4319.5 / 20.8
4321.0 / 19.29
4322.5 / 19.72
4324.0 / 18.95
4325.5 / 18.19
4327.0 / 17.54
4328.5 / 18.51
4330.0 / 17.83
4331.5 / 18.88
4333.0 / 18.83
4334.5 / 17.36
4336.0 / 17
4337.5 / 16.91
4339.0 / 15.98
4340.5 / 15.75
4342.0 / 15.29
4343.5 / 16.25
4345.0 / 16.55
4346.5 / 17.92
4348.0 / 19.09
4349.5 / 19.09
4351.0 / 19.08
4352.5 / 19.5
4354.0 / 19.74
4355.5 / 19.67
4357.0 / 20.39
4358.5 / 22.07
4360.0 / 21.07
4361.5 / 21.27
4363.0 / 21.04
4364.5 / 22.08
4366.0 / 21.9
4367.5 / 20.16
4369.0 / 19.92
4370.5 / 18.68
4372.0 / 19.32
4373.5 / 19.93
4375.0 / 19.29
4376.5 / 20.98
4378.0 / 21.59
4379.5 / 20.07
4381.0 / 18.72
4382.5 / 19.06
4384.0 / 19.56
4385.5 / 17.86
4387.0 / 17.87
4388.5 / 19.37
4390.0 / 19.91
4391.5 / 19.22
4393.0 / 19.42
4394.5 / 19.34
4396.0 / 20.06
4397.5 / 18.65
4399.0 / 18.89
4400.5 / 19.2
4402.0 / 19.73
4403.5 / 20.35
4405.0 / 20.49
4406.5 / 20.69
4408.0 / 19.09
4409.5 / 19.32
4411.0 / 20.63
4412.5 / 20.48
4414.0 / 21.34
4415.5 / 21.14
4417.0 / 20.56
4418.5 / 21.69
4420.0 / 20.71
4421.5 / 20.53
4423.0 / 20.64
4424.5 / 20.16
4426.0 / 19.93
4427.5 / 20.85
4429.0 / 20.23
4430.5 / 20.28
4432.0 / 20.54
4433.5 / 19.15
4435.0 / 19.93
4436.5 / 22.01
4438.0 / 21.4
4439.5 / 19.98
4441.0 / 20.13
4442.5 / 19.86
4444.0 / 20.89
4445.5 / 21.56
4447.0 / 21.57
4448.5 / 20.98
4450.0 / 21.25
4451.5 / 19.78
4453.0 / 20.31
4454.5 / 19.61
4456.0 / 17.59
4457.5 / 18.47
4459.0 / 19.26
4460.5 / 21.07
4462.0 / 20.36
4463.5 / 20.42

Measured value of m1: -0.100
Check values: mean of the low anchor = 17.6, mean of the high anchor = 20.7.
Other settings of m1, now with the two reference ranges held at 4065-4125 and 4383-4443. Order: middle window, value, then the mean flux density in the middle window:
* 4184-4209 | -0.11 mag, 20.6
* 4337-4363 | 0.06 mag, 18.7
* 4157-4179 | -0.09 mag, 20.1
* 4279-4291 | -0.05 mag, 20.1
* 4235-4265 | -0.11 mag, 20.9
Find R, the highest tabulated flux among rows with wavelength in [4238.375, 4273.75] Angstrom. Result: 22.2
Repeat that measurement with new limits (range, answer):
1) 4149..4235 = 22.84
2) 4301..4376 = 22.08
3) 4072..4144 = 21.18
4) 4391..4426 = 21.69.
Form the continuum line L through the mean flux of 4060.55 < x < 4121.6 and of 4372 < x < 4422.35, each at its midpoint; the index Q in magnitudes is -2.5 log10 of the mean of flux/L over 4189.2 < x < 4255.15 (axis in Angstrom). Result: -0.10 mag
